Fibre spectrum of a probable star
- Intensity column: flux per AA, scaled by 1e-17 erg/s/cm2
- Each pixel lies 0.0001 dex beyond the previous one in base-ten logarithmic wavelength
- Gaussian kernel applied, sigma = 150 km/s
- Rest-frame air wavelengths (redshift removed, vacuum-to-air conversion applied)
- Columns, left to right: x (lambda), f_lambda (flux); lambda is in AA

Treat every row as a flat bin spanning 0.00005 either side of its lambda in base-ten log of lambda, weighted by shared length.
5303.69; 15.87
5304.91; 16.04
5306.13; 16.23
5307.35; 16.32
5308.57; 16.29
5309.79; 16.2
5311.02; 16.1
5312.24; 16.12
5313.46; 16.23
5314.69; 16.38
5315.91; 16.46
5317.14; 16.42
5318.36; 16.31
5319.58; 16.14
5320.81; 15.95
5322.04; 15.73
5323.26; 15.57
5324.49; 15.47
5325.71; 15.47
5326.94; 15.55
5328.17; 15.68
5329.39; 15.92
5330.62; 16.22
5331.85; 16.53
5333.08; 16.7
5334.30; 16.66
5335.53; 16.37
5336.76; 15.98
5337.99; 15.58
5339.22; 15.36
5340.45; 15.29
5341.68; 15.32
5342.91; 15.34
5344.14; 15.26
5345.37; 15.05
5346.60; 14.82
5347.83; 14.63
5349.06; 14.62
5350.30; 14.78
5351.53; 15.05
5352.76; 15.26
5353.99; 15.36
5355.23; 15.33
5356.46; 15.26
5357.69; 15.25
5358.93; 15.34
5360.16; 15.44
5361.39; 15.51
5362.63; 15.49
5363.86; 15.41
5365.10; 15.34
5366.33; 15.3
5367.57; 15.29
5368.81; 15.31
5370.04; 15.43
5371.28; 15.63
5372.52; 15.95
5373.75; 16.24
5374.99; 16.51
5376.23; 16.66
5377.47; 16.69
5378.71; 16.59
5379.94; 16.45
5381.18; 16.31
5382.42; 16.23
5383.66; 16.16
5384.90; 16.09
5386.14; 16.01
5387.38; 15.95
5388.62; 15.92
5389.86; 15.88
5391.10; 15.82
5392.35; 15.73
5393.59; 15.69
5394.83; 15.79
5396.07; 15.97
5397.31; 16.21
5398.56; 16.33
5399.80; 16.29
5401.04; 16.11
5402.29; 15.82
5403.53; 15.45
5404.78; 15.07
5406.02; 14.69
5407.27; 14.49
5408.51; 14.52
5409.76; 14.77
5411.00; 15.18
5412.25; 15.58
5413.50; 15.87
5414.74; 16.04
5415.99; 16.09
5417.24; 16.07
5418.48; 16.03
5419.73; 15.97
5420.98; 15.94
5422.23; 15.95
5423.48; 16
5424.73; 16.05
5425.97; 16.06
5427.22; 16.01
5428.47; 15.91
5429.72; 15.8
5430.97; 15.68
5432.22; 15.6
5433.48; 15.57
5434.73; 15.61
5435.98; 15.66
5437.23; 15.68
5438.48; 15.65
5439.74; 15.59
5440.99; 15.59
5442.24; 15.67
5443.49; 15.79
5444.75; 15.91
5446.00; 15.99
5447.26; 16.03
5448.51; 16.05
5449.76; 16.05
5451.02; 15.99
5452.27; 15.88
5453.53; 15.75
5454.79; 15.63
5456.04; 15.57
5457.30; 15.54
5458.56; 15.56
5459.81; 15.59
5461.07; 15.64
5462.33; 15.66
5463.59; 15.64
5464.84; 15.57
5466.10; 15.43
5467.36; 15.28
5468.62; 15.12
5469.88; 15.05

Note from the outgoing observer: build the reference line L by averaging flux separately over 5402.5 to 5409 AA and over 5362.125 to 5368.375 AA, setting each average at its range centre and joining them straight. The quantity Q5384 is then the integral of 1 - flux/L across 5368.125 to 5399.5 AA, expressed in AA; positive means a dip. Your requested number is -1.9 AA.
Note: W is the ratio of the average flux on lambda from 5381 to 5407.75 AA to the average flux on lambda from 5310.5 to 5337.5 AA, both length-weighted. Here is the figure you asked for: 1.0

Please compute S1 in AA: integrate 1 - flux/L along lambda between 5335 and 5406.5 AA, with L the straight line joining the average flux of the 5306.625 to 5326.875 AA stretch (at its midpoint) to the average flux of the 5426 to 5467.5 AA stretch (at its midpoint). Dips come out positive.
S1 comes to 1.2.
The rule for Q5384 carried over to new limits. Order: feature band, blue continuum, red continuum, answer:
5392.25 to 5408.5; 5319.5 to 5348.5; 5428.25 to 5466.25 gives 0.1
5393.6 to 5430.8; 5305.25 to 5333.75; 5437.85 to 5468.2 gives 0.2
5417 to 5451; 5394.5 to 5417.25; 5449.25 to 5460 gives -0.4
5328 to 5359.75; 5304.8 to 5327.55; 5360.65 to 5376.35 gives 0.7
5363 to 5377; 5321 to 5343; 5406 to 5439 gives 0.0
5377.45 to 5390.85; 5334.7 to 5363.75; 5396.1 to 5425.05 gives -0.6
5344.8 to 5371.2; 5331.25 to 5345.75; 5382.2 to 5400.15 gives 1.1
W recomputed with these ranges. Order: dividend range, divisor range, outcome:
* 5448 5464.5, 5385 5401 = 0.98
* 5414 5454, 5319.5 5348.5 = 1.01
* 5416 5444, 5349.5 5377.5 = 1.02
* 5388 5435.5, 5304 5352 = 1.00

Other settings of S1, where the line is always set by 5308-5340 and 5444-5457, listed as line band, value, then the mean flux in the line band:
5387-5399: 0.0 AA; 15.9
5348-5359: 0.6 AA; 15.1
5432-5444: 0.2 AA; 15.6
